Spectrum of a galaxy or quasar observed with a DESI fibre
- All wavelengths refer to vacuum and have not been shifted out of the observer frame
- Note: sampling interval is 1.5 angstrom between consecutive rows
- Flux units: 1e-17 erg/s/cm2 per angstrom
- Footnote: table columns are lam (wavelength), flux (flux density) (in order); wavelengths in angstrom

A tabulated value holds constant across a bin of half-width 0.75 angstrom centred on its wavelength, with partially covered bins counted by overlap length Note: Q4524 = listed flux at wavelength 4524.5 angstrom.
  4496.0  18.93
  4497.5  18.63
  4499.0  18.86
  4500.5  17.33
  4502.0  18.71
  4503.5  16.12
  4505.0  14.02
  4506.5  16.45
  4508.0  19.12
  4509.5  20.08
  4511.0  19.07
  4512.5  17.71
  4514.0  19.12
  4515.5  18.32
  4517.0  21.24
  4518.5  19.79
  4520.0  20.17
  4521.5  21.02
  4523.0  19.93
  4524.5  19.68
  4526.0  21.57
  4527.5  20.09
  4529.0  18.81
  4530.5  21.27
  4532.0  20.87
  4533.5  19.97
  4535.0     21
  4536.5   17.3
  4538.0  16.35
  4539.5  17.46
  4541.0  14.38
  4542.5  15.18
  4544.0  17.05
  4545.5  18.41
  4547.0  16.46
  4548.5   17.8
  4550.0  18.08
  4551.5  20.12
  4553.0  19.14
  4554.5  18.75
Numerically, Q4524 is 19.68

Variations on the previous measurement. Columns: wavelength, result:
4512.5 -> 17.71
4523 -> 19.93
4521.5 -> 21.02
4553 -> 19.14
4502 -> 18.71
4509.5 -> 20.08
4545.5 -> 18.41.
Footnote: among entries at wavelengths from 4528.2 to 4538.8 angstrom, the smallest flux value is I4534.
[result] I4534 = 16.35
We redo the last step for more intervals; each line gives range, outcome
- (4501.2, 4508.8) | 14.02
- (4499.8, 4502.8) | 17.33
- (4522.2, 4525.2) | 19.68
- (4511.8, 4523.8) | 17.71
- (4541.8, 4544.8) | 15.18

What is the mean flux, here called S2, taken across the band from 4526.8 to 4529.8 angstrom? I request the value 19.5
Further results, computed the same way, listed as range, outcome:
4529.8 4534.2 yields 20.7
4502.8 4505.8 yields 15.1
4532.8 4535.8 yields 20.4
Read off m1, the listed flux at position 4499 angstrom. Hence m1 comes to 18.86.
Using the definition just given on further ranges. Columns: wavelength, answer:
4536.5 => 17.3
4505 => 14.02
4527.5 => 20.09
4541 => 14.38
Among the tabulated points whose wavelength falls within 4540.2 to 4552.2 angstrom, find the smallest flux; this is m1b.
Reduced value 14.38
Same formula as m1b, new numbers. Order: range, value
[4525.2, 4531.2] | 18.81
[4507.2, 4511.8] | 19.07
